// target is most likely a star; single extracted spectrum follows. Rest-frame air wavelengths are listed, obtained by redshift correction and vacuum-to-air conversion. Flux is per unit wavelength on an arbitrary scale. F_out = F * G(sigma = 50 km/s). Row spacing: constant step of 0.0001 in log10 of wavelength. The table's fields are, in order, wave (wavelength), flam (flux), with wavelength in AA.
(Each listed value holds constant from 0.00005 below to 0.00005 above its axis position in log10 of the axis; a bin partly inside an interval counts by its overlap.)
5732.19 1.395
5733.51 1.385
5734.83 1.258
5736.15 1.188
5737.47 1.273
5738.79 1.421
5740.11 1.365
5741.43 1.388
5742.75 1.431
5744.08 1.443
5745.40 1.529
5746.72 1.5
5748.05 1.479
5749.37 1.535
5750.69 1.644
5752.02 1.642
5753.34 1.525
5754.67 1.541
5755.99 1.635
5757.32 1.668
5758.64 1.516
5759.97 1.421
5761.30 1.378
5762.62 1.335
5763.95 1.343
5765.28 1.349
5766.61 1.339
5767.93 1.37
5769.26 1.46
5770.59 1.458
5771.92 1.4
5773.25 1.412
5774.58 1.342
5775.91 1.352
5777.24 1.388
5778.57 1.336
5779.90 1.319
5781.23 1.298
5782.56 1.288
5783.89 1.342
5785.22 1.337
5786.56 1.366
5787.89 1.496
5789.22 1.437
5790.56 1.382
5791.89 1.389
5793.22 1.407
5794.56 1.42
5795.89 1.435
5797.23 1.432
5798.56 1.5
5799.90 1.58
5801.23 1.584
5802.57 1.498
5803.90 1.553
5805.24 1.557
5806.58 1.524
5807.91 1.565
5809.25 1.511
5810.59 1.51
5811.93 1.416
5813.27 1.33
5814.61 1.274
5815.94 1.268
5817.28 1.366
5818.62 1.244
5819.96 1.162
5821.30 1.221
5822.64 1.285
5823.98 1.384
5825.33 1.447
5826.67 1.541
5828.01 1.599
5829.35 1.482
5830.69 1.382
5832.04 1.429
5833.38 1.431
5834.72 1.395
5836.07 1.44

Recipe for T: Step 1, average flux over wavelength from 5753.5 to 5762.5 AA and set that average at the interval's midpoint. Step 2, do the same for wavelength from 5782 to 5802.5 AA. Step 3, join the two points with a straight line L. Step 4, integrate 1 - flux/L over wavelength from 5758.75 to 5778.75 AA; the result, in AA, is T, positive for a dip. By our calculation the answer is 1.4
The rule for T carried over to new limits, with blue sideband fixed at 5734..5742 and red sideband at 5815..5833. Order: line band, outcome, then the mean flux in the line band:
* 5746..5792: -3.2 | 1.43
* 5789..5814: -2.2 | 1.48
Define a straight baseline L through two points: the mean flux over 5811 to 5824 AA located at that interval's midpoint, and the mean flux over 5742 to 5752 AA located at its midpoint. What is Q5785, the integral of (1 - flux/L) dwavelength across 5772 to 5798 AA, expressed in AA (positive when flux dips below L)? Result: 0.3 AA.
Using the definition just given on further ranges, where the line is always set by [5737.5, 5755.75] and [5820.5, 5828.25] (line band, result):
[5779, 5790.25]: 0.7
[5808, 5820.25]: 0.5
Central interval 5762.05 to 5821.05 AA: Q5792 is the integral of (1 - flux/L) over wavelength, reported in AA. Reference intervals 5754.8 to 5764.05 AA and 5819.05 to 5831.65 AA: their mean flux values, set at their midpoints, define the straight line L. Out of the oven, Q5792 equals 1.4 AA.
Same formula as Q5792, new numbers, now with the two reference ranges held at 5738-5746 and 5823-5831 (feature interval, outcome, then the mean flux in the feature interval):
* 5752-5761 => -0.73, 1.55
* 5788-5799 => 0.19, 1.43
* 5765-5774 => 0.25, 1.4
